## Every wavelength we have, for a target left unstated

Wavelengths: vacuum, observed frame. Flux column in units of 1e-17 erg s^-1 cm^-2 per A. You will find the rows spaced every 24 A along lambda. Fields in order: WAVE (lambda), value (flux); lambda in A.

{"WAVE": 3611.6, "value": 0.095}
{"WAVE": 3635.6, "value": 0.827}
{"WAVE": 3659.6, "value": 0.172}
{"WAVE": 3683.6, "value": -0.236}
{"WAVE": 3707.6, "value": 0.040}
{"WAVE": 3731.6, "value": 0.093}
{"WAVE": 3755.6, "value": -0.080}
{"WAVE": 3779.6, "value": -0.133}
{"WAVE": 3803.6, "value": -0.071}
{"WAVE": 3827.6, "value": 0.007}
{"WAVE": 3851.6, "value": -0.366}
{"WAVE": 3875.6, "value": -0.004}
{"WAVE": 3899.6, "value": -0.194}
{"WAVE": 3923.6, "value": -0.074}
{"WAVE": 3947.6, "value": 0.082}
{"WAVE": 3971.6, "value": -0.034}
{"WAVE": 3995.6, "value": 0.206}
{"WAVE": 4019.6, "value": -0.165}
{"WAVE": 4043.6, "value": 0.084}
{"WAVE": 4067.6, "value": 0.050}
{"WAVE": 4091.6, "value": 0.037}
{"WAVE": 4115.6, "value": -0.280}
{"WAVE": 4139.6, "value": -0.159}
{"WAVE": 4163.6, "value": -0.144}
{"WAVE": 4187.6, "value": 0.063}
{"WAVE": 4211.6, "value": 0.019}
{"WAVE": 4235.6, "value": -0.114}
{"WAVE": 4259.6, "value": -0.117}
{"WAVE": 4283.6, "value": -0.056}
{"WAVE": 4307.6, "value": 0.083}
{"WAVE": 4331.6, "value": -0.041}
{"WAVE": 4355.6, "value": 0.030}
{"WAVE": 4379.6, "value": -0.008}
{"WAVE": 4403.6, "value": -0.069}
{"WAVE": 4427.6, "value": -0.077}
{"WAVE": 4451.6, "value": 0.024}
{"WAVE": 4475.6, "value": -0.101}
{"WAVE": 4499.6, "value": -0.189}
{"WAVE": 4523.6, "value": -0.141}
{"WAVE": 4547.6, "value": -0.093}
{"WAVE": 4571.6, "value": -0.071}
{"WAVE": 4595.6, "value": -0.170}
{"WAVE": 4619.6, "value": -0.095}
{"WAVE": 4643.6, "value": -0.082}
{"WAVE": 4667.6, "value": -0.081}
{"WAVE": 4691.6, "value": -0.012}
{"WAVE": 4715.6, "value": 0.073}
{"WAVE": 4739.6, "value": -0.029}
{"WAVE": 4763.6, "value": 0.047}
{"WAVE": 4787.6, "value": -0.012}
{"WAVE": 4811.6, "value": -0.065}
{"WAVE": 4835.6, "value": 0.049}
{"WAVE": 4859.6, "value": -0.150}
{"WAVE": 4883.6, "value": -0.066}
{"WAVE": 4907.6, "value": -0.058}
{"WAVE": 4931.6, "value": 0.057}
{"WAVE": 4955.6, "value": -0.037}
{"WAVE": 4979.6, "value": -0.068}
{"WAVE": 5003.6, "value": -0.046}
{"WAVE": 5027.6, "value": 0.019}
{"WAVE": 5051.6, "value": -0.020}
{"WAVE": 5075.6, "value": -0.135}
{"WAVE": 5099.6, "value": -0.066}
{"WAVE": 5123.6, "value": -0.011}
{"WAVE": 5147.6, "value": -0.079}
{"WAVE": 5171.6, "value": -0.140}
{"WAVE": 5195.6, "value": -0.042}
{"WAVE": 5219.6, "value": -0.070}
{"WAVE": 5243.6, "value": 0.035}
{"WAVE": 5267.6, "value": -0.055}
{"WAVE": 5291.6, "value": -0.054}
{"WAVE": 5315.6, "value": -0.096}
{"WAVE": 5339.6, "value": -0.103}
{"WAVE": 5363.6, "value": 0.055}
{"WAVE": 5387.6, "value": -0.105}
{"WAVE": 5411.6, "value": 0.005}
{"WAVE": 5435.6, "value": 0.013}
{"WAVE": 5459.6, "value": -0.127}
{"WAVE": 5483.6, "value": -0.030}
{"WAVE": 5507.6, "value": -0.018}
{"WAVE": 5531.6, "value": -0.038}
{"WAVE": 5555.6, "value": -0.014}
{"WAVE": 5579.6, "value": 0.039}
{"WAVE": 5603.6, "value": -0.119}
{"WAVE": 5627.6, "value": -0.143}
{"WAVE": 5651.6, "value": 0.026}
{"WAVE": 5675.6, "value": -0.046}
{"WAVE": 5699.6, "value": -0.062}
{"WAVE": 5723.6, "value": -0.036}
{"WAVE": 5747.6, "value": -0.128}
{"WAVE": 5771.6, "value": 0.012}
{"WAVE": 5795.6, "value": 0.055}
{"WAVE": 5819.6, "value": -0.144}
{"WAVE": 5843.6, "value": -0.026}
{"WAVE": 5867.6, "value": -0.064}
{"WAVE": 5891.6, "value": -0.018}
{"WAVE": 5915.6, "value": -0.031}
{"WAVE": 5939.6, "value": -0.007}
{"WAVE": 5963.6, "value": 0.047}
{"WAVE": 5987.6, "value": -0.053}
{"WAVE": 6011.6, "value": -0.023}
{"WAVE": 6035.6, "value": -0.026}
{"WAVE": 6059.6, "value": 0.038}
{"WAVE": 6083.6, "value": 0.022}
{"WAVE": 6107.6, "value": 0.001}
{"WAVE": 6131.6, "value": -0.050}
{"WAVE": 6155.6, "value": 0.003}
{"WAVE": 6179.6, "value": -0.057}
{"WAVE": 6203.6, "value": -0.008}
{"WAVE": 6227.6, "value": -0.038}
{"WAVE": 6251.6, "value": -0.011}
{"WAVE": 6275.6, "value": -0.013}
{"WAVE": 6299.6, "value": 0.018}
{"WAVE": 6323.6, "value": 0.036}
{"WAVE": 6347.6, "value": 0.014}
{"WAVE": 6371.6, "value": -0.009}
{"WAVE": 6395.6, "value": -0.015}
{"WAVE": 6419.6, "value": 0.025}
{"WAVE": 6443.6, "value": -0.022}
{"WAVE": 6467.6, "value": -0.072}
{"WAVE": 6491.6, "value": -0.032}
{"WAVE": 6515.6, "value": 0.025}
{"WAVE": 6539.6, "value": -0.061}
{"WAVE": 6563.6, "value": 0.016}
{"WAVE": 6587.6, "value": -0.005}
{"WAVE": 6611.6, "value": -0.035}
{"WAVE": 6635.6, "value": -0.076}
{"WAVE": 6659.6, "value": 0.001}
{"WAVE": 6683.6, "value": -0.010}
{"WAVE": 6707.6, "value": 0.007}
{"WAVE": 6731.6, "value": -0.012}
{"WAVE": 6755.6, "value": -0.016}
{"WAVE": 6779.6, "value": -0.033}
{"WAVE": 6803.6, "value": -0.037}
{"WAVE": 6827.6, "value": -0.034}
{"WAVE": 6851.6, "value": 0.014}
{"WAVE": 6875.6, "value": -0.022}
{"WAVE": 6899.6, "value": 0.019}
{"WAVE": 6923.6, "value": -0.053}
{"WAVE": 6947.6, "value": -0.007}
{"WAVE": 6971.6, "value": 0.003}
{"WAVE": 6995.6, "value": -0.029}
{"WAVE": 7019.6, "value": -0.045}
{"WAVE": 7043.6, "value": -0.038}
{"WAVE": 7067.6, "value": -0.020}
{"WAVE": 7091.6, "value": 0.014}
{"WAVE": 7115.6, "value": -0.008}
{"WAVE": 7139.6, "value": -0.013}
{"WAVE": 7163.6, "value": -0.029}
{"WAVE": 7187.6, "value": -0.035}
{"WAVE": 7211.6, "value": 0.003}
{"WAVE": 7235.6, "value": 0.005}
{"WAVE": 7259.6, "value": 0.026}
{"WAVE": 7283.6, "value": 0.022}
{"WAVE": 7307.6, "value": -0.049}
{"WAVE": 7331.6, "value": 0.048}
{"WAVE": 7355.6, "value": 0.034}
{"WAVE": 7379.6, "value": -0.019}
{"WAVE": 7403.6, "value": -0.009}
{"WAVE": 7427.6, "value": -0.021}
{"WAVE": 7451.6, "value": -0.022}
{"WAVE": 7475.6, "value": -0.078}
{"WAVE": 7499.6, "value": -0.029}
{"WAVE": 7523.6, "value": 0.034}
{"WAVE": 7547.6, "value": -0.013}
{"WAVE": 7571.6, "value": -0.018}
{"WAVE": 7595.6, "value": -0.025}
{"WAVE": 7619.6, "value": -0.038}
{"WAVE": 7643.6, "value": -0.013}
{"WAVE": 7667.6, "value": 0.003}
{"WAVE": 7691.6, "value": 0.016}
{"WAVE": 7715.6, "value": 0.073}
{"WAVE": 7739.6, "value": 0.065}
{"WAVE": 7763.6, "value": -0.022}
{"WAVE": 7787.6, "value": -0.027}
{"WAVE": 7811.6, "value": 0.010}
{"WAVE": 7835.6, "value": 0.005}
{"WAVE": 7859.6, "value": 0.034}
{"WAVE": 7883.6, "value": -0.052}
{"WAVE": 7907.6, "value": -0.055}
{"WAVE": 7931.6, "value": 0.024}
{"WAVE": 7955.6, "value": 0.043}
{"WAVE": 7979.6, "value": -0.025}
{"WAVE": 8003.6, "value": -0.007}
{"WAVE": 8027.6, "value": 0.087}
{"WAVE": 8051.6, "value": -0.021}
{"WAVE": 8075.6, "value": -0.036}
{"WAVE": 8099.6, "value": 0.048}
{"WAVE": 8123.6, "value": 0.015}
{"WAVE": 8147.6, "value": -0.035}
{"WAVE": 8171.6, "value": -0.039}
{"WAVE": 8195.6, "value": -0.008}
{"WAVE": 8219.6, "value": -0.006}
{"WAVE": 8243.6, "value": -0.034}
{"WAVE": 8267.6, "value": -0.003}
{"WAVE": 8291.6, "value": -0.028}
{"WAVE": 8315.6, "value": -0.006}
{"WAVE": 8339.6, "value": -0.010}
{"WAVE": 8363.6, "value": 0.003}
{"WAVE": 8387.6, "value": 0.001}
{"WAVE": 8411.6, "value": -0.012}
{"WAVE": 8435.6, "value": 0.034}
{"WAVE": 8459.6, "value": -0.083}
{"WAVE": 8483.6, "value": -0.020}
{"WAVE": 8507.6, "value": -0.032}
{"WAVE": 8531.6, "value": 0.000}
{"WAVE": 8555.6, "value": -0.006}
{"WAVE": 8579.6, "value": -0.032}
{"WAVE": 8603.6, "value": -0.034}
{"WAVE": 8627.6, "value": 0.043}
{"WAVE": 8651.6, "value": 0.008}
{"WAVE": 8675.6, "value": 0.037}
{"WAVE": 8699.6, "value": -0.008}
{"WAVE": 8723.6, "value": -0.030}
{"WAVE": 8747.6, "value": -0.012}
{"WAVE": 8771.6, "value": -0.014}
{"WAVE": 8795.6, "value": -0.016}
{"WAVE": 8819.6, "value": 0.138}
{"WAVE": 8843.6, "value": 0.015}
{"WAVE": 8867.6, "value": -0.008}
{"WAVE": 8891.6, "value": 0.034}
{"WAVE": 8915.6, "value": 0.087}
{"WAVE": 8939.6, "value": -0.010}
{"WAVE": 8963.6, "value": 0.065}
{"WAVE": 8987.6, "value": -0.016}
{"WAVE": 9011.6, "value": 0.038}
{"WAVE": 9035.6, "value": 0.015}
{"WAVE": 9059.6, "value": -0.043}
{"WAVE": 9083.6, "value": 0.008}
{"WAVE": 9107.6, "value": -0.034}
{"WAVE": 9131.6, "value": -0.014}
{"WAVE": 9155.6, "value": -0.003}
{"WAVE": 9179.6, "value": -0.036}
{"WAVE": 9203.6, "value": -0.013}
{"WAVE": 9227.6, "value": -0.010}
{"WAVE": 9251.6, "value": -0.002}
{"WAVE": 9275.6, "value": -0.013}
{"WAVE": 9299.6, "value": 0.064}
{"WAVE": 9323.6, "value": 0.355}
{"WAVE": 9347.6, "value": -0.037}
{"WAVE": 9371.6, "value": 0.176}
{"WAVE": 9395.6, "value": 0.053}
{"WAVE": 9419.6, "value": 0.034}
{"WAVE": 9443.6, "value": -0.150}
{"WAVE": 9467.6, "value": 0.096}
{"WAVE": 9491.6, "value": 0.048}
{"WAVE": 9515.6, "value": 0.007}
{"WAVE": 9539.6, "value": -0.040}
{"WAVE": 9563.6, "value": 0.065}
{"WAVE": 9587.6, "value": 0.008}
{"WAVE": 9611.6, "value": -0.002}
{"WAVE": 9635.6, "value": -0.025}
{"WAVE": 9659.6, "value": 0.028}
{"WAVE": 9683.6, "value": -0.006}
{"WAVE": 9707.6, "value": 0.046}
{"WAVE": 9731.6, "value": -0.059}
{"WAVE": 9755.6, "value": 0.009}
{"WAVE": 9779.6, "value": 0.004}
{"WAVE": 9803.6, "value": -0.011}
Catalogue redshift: 0.619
